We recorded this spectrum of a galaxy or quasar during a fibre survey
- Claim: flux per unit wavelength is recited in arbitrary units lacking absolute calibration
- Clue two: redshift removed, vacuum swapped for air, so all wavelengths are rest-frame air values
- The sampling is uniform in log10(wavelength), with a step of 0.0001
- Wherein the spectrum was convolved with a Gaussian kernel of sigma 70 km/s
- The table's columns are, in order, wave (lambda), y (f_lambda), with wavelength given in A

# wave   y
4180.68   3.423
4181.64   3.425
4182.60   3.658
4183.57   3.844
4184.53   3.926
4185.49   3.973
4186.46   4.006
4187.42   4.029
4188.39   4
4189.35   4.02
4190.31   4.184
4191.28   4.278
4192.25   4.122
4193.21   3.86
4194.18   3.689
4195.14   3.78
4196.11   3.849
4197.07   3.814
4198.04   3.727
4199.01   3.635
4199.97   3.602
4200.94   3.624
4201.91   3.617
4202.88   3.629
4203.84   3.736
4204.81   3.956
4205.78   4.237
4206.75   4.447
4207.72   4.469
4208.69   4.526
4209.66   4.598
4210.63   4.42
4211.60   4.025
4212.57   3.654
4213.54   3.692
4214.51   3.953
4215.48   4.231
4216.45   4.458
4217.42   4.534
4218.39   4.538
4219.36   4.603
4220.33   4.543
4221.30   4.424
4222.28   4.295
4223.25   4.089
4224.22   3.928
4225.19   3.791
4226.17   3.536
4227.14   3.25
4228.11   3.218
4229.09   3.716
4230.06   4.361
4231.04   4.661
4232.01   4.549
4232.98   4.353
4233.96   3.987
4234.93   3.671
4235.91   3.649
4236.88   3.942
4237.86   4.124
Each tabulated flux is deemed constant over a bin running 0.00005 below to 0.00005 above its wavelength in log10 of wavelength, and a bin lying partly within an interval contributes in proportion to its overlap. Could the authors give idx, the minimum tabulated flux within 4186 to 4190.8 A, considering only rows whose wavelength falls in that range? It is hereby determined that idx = 4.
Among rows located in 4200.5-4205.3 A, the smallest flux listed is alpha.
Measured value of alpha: 3.617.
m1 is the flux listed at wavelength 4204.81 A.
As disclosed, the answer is 3.956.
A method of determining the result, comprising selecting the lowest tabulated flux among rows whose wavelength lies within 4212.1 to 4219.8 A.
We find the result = 3.654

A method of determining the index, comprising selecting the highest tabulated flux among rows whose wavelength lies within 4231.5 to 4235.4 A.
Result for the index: 4.549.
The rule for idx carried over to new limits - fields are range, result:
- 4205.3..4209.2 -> 4.237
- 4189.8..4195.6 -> 3.689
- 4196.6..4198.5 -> 3.727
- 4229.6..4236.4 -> 3.649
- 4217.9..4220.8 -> 4.538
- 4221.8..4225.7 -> 3.791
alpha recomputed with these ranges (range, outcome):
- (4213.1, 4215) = 3.692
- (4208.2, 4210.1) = 4.526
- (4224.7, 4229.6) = 3.218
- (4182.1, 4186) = 3.658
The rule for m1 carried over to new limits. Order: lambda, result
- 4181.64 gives 3.425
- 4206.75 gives 4.447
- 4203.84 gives 3.736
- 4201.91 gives 3.617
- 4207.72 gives 4.469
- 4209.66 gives 4.598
